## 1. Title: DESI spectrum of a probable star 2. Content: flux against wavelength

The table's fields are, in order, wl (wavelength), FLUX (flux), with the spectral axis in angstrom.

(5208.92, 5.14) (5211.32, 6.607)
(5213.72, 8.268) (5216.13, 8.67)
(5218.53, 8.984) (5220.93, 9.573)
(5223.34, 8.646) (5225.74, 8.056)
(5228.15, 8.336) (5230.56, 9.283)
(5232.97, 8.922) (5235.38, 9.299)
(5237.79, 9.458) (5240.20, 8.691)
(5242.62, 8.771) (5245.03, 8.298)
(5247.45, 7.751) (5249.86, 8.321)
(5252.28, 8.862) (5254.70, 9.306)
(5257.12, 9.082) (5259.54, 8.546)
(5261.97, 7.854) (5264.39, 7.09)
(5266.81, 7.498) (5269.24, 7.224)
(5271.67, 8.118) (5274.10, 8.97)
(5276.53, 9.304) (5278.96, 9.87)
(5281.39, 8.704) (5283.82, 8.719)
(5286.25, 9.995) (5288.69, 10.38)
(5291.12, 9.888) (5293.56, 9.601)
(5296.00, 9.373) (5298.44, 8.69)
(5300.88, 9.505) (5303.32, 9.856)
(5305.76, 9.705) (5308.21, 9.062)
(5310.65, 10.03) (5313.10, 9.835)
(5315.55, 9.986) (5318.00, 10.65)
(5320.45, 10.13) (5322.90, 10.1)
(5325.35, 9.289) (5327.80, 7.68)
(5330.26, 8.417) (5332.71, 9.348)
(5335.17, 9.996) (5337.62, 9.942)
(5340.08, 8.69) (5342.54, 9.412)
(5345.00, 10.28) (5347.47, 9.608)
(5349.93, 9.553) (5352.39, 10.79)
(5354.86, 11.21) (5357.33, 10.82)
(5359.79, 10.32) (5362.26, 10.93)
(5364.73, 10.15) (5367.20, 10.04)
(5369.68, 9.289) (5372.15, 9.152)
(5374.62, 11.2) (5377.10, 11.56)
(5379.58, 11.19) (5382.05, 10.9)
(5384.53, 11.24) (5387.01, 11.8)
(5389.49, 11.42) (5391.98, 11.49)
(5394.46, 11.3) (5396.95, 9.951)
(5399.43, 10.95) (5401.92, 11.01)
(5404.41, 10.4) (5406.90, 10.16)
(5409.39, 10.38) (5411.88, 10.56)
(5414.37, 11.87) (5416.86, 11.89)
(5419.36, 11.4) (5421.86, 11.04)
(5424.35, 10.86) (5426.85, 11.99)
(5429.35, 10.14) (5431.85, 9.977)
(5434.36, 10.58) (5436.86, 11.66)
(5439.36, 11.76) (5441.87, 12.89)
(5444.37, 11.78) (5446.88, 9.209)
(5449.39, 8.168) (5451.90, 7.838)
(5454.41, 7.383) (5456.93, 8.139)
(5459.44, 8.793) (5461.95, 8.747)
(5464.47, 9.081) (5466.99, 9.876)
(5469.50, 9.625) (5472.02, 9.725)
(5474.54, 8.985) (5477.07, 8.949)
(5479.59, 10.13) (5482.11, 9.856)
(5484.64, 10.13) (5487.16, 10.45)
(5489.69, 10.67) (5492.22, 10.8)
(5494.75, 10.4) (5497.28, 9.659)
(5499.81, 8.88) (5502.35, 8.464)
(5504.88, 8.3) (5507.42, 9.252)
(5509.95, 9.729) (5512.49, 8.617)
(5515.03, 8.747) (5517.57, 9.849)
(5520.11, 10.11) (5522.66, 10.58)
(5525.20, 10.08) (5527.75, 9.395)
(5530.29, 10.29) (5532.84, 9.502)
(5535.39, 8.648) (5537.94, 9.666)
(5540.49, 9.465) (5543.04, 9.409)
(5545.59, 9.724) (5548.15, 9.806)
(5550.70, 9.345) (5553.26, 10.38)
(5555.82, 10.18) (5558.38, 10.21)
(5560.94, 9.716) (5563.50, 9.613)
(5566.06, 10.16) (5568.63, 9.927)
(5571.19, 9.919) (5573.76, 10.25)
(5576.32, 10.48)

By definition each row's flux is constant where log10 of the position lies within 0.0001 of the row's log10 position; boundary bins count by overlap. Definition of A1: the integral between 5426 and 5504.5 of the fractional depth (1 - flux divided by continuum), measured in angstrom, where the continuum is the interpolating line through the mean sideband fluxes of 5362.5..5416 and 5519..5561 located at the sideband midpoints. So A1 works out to 3.69 angstrom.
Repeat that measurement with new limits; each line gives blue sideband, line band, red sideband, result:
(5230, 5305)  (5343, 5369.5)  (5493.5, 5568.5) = -3.4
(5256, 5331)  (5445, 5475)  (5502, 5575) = 2.0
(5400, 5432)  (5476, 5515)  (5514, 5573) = 2.4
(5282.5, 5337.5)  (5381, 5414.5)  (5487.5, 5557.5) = -4.7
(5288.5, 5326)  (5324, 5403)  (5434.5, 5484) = -4.7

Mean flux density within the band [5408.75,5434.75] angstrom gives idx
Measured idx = 11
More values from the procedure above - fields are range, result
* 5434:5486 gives 9.67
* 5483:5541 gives 9.64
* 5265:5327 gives 9.35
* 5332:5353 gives 9.72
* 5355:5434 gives 10.8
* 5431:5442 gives 11.3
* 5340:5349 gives 9.6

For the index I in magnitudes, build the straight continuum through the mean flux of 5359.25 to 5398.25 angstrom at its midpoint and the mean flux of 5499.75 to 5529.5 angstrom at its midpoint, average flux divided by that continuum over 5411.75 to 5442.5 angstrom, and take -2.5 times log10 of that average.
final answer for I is -0.10 mag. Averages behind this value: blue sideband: 10.8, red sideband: 9.37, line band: 11.3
